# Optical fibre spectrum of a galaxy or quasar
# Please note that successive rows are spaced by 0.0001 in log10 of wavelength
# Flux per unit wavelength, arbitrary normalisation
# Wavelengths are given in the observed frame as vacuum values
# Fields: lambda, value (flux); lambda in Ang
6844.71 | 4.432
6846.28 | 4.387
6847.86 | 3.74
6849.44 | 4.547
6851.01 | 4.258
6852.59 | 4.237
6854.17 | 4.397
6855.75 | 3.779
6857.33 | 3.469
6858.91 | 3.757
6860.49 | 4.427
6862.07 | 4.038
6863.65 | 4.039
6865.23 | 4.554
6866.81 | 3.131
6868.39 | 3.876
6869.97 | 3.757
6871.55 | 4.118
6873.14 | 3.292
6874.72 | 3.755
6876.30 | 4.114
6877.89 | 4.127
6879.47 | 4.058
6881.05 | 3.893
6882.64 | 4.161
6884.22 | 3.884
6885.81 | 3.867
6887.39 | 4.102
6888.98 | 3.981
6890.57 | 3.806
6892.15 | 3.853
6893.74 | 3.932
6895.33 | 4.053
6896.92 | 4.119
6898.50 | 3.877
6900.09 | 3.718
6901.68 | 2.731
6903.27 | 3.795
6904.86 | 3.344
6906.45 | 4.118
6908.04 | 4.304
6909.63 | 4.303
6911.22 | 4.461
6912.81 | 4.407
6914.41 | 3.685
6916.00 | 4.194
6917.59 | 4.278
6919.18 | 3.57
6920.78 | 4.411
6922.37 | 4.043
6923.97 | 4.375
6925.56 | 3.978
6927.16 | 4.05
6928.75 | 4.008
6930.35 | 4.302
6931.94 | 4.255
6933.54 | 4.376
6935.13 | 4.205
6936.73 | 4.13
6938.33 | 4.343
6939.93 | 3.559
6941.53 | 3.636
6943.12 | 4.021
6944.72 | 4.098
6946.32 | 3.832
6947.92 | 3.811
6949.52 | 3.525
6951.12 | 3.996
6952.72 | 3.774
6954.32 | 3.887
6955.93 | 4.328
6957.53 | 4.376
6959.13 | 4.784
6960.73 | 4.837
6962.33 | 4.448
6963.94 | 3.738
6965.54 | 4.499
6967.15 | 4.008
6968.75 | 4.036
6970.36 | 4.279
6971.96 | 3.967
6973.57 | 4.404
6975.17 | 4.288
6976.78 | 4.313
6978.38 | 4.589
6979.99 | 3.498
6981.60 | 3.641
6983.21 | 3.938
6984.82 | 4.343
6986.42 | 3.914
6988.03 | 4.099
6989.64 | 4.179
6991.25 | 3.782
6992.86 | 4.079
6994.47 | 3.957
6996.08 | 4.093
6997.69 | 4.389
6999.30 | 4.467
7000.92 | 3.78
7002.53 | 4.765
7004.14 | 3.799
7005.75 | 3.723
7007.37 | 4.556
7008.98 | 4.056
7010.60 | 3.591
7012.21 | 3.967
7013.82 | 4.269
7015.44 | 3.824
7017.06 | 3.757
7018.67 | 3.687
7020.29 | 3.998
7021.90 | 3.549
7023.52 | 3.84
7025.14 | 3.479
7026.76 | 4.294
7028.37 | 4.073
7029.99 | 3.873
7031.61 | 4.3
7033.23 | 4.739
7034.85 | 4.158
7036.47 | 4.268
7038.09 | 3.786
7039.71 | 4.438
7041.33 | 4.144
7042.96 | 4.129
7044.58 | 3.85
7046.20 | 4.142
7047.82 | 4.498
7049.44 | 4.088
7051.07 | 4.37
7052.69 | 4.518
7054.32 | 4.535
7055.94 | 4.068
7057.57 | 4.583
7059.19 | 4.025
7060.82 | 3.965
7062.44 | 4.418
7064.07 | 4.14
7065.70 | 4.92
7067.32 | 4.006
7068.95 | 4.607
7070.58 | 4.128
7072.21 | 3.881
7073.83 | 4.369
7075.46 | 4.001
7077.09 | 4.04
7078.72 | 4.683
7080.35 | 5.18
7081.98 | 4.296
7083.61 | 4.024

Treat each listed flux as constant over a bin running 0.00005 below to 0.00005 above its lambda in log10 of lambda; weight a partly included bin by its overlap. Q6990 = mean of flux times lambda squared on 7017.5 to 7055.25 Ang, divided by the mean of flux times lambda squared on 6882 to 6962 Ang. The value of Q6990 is 1.05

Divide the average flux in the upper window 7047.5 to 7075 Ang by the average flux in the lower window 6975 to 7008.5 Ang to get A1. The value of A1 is 1.05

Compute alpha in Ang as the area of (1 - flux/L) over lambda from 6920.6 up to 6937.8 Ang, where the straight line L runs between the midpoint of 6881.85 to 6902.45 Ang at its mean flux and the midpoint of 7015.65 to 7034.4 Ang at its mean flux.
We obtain -1.3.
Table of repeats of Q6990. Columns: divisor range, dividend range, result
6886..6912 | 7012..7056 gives 1.09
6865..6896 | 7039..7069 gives 1.15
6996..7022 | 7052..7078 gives 1.08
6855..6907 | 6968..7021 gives 1.09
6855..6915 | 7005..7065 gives 1.09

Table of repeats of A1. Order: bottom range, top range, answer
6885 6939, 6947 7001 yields 1.02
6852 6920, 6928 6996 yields 1.04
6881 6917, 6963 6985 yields 1.04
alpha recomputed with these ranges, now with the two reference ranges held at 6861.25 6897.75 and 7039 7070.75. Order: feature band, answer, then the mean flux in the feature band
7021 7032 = 0.8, 3.9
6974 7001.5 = 0.4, 4.09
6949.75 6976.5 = -0.7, 4.21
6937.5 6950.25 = 0.6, 3.86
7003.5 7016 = 0.6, 3.98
